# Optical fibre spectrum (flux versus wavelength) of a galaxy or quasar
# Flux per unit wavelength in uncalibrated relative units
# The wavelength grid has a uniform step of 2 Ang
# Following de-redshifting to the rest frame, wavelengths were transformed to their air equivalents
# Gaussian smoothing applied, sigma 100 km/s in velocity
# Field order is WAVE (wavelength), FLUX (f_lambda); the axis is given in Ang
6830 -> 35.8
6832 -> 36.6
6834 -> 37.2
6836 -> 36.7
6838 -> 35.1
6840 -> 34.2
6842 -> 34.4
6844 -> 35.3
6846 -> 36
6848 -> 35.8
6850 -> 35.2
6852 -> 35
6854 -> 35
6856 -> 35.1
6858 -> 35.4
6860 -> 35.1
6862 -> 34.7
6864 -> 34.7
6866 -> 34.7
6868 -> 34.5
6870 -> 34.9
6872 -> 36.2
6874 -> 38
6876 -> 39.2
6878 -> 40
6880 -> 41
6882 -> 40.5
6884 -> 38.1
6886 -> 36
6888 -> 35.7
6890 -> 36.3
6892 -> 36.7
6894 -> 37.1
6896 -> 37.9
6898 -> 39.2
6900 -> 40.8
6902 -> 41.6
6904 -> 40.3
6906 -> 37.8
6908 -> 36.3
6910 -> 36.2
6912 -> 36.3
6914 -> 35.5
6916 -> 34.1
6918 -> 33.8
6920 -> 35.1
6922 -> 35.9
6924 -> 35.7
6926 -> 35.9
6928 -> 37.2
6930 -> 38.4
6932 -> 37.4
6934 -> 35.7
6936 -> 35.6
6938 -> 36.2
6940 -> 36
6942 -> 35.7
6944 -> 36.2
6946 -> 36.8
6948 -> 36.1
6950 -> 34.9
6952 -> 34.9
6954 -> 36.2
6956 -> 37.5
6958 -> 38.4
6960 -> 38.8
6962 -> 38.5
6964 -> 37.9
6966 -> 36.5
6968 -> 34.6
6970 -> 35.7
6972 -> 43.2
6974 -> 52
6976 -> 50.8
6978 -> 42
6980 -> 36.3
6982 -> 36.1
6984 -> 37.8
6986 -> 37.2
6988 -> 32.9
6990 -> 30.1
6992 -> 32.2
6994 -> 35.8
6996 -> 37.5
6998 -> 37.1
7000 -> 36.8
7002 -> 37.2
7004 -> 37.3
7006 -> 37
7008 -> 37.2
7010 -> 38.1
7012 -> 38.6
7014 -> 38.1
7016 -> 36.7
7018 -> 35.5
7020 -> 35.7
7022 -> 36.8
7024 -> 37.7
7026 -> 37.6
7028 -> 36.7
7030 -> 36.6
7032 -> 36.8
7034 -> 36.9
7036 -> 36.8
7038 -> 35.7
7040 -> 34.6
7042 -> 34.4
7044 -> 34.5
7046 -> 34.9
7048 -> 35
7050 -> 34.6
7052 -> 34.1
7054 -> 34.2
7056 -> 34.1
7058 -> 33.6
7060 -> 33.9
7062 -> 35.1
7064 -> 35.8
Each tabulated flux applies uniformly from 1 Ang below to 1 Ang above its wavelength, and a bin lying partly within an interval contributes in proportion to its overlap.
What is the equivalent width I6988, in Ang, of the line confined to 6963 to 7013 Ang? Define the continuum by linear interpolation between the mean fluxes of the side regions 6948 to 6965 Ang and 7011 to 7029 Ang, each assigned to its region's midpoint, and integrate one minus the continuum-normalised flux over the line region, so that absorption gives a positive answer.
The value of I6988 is -1.2 Ang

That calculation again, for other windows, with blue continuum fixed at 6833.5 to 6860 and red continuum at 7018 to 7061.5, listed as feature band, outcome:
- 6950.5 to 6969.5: -0.8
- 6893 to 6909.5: -1.6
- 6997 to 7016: -1.1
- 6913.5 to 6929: 0.0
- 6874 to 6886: -1.3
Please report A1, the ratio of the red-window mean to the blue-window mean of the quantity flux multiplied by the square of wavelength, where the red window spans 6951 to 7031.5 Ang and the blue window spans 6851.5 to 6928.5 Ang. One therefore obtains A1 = 1.1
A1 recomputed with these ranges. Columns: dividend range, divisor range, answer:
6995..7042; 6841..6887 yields 1.06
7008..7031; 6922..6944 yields 1.05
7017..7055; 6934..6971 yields 1.00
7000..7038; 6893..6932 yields 1.03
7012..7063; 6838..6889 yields 1.04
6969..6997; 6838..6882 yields 1.11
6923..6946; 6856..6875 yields 1.05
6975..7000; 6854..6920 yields 1.03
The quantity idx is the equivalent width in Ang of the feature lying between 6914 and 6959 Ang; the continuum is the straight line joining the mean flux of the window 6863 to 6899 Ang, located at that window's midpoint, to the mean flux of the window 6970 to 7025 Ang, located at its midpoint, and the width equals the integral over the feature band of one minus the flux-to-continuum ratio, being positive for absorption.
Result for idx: 1.8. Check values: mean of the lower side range 37.3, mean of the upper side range 37.9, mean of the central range 36.1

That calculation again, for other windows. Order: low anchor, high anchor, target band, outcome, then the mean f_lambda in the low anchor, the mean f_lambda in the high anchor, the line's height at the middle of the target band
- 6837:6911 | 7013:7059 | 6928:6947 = -0.07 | 36.8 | 35.7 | 36.4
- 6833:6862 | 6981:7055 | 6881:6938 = -2.27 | 35.4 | 36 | 35.6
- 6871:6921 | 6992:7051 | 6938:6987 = -1.77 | 37.6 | 36.4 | 37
